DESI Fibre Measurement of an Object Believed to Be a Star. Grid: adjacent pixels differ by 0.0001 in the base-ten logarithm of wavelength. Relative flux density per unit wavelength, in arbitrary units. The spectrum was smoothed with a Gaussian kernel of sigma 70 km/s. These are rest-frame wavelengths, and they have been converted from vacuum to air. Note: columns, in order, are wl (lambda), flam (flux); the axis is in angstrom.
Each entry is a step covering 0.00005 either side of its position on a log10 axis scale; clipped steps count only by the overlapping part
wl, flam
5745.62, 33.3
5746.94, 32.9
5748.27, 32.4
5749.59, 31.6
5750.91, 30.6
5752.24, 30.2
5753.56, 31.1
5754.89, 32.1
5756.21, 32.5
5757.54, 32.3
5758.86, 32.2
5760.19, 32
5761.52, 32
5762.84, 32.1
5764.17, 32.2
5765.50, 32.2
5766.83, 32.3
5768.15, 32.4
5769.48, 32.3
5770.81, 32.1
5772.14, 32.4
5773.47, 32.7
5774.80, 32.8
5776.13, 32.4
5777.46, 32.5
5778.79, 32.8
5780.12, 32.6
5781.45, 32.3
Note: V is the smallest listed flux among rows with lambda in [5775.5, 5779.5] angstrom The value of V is 32.4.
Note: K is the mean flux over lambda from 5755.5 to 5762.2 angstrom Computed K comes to 32.2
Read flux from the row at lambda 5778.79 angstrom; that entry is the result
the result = 32.8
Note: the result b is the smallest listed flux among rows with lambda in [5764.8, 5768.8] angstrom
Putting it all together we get 32.2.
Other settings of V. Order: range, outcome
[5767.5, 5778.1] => 32.1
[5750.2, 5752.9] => 30.2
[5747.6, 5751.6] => 30.6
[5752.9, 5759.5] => 31.1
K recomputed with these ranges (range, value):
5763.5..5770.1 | 32.3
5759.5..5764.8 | 32.1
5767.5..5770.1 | 32.3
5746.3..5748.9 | 32.6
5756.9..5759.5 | 32.3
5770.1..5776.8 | 32.5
